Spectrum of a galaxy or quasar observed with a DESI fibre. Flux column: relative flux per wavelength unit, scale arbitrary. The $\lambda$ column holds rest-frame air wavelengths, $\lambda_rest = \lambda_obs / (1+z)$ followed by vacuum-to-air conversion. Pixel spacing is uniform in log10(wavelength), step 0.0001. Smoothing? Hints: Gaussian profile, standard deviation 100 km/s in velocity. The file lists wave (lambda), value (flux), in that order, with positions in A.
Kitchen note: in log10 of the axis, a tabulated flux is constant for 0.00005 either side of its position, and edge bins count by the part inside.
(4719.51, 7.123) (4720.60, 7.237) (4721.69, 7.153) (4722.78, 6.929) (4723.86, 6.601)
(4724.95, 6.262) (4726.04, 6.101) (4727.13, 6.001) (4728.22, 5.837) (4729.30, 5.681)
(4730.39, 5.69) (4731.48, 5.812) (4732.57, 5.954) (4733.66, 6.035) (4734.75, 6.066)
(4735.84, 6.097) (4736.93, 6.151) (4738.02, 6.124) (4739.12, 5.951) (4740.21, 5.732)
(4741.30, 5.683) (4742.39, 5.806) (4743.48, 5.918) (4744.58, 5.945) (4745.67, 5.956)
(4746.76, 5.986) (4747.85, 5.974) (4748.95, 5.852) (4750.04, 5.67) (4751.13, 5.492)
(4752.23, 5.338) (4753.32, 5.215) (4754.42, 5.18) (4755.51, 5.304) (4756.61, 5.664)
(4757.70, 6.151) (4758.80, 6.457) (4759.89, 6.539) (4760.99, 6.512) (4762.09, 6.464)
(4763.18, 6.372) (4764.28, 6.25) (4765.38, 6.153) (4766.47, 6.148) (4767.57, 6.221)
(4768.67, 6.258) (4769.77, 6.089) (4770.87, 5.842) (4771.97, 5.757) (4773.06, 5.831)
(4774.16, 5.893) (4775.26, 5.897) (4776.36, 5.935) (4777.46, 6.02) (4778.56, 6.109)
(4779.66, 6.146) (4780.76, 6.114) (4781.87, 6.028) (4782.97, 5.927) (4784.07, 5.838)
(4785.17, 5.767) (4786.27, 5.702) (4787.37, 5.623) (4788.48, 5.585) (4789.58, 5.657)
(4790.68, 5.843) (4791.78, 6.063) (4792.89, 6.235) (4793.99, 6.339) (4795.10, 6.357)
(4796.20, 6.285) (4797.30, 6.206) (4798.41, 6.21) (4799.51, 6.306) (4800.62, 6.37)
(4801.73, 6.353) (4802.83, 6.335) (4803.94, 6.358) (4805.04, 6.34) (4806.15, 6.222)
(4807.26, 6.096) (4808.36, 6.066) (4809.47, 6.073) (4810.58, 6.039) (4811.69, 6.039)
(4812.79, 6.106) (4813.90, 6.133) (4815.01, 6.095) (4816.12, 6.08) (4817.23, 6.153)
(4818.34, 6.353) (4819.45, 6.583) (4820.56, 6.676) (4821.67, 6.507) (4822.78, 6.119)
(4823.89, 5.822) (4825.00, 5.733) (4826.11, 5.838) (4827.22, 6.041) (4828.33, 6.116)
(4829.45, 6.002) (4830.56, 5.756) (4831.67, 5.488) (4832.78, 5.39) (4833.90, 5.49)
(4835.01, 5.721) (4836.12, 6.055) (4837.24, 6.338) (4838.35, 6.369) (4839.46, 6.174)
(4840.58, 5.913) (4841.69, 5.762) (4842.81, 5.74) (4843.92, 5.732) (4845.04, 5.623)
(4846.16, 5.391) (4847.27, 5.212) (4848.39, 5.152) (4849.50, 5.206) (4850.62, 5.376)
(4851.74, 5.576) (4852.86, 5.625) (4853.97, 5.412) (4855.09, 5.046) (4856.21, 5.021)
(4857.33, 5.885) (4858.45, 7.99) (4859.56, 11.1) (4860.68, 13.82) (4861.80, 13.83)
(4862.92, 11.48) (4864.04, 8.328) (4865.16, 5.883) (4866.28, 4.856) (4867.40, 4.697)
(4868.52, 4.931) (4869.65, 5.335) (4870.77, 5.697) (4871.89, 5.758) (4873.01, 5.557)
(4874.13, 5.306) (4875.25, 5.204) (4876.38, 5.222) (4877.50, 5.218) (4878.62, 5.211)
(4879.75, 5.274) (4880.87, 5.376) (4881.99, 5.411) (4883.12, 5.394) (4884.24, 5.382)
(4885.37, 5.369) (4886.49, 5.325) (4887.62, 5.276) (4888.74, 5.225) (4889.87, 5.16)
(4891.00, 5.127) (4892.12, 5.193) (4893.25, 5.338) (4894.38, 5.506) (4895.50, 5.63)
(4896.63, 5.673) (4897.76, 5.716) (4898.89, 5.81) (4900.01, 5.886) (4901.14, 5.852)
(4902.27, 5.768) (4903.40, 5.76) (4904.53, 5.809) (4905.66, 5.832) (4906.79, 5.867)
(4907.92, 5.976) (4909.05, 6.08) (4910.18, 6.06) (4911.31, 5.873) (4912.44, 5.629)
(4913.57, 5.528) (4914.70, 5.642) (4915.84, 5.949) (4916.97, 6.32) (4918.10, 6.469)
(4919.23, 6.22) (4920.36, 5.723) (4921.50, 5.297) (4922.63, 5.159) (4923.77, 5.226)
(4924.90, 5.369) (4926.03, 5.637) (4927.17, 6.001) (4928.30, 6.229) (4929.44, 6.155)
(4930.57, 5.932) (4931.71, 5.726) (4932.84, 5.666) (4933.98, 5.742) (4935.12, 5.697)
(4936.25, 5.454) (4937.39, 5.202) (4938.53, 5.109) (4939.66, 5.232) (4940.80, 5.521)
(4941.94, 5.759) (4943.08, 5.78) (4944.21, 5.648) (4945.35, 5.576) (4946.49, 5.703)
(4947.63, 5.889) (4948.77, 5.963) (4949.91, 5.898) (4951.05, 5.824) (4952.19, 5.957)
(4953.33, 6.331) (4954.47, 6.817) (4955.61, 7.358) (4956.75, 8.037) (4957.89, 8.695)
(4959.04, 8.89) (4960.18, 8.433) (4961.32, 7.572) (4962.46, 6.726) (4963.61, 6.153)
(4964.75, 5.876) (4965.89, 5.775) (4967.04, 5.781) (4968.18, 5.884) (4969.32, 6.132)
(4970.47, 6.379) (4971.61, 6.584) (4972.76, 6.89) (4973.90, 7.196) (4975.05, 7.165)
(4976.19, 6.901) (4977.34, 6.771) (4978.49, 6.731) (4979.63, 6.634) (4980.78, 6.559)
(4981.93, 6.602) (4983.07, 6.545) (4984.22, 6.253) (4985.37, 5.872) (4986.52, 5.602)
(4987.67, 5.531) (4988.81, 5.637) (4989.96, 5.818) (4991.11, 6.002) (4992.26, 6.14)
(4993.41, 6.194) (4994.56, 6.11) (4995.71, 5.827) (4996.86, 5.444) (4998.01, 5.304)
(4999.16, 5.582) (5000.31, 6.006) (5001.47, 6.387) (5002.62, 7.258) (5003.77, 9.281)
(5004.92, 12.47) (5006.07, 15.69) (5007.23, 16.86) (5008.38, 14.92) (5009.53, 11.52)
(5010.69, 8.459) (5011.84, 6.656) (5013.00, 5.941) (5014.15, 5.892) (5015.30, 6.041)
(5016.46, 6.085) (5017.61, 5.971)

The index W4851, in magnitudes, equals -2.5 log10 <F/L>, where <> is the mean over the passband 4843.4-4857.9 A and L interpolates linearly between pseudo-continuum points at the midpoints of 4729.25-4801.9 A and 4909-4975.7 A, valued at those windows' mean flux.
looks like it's 0.12 mag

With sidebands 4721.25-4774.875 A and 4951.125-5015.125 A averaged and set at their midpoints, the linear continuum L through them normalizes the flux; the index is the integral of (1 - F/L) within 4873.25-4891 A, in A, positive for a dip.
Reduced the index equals 3.8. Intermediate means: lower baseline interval 6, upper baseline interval 7.26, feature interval 5.29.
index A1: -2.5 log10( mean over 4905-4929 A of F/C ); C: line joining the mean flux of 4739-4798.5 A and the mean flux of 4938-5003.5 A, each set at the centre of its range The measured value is 0.08 mag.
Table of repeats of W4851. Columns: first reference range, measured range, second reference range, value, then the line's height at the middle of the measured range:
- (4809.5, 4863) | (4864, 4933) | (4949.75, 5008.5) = 0.20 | 6.71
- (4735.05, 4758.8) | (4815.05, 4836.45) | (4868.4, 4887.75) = -0.09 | 5.53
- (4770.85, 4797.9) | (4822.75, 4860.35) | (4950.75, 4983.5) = 0.05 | 6.23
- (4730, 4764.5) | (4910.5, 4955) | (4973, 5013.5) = 0.23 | 7.14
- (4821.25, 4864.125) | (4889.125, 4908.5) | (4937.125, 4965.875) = 0.15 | 6.46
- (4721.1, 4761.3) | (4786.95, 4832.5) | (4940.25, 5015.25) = 0.03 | 6.28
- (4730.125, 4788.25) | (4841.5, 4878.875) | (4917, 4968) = -0.06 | 6.04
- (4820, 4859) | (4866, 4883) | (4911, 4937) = 0.10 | 5.79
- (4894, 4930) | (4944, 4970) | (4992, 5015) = 0.08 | 7.08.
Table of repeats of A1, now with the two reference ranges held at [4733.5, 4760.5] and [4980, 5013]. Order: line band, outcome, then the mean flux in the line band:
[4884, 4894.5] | 0.292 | 5.27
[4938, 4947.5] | 0.295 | 5.56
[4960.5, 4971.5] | 0.182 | 6.32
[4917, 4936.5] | 0.238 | 5.77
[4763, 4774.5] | -0.010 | 6.07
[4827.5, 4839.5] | 0.105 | 5.89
